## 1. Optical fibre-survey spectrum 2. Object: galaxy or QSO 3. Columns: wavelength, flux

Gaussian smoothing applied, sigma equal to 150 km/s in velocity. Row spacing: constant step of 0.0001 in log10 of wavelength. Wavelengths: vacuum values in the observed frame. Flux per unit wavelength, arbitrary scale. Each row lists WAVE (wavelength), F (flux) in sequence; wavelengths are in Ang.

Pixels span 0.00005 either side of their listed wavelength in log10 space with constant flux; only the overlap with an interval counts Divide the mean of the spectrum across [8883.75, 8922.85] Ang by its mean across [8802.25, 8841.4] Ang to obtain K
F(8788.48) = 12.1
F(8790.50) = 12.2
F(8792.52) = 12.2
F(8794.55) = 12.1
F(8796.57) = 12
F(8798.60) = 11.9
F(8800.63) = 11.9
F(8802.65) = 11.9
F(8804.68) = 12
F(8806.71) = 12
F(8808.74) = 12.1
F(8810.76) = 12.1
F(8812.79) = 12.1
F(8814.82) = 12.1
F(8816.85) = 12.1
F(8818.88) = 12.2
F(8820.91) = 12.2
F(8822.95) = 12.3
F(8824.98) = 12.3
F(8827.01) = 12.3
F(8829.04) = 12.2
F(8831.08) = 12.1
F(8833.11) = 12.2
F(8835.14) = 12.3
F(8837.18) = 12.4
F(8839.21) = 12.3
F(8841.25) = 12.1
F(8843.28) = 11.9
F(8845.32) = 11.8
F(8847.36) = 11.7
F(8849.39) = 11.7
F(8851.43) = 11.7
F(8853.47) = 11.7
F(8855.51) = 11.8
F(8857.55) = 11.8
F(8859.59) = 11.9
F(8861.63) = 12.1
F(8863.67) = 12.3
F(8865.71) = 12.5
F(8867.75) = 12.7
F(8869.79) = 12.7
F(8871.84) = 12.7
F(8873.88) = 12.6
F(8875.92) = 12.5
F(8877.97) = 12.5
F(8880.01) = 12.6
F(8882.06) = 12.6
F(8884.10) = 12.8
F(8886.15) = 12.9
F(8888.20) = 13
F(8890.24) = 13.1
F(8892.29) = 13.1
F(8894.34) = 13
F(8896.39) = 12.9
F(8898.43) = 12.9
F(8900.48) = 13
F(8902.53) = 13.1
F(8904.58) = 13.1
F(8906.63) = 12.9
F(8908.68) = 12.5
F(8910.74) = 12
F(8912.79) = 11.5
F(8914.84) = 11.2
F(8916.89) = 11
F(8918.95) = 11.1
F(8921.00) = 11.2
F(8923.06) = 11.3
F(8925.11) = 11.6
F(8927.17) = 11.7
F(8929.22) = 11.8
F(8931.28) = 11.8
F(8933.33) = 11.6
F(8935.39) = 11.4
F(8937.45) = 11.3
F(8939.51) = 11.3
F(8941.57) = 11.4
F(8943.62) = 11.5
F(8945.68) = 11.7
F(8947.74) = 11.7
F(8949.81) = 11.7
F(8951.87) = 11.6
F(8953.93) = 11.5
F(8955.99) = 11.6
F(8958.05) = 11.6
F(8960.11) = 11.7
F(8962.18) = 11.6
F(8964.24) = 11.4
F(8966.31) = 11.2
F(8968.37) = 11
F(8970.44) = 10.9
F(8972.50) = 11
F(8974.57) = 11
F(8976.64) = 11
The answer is 1.02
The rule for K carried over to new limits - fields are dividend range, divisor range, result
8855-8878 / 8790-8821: 1.02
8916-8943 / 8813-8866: 0.95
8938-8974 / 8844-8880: 0.94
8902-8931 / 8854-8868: 0.98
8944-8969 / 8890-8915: 0.91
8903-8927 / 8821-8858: 0.98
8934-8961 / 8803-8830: 0.95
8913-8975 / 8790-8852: 0.95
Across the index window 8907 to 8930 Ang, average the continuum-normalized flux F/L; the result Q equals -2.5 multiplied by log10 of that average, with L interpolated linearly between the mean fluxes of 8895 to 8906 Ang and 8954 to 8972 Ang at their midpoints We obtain 0.09 mag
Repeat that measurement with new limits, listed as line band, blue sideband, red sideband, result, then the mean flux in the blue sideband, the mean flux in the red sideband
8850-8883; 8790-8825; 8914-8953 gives -0.04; 12.1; 11.5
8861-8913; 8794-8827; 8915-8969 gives -0.09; 12.1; 11.5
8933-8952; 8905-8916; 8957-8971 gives 0.01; 12.1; 11.4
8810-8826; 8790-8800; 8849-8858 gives -0.02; 12.1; 11.7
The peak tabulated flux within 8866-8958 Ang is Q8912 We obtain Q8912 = 13.1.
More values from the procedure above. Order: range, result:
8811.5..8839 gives 12.4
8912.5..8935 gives 11.8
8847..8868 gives 12.7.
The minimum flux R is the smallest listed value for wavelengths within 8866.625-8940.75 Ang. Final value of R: 11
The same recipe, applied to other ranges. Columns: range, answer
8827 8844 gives 11.9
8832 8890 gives 11.7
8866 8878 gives 12.5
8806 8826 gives 12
